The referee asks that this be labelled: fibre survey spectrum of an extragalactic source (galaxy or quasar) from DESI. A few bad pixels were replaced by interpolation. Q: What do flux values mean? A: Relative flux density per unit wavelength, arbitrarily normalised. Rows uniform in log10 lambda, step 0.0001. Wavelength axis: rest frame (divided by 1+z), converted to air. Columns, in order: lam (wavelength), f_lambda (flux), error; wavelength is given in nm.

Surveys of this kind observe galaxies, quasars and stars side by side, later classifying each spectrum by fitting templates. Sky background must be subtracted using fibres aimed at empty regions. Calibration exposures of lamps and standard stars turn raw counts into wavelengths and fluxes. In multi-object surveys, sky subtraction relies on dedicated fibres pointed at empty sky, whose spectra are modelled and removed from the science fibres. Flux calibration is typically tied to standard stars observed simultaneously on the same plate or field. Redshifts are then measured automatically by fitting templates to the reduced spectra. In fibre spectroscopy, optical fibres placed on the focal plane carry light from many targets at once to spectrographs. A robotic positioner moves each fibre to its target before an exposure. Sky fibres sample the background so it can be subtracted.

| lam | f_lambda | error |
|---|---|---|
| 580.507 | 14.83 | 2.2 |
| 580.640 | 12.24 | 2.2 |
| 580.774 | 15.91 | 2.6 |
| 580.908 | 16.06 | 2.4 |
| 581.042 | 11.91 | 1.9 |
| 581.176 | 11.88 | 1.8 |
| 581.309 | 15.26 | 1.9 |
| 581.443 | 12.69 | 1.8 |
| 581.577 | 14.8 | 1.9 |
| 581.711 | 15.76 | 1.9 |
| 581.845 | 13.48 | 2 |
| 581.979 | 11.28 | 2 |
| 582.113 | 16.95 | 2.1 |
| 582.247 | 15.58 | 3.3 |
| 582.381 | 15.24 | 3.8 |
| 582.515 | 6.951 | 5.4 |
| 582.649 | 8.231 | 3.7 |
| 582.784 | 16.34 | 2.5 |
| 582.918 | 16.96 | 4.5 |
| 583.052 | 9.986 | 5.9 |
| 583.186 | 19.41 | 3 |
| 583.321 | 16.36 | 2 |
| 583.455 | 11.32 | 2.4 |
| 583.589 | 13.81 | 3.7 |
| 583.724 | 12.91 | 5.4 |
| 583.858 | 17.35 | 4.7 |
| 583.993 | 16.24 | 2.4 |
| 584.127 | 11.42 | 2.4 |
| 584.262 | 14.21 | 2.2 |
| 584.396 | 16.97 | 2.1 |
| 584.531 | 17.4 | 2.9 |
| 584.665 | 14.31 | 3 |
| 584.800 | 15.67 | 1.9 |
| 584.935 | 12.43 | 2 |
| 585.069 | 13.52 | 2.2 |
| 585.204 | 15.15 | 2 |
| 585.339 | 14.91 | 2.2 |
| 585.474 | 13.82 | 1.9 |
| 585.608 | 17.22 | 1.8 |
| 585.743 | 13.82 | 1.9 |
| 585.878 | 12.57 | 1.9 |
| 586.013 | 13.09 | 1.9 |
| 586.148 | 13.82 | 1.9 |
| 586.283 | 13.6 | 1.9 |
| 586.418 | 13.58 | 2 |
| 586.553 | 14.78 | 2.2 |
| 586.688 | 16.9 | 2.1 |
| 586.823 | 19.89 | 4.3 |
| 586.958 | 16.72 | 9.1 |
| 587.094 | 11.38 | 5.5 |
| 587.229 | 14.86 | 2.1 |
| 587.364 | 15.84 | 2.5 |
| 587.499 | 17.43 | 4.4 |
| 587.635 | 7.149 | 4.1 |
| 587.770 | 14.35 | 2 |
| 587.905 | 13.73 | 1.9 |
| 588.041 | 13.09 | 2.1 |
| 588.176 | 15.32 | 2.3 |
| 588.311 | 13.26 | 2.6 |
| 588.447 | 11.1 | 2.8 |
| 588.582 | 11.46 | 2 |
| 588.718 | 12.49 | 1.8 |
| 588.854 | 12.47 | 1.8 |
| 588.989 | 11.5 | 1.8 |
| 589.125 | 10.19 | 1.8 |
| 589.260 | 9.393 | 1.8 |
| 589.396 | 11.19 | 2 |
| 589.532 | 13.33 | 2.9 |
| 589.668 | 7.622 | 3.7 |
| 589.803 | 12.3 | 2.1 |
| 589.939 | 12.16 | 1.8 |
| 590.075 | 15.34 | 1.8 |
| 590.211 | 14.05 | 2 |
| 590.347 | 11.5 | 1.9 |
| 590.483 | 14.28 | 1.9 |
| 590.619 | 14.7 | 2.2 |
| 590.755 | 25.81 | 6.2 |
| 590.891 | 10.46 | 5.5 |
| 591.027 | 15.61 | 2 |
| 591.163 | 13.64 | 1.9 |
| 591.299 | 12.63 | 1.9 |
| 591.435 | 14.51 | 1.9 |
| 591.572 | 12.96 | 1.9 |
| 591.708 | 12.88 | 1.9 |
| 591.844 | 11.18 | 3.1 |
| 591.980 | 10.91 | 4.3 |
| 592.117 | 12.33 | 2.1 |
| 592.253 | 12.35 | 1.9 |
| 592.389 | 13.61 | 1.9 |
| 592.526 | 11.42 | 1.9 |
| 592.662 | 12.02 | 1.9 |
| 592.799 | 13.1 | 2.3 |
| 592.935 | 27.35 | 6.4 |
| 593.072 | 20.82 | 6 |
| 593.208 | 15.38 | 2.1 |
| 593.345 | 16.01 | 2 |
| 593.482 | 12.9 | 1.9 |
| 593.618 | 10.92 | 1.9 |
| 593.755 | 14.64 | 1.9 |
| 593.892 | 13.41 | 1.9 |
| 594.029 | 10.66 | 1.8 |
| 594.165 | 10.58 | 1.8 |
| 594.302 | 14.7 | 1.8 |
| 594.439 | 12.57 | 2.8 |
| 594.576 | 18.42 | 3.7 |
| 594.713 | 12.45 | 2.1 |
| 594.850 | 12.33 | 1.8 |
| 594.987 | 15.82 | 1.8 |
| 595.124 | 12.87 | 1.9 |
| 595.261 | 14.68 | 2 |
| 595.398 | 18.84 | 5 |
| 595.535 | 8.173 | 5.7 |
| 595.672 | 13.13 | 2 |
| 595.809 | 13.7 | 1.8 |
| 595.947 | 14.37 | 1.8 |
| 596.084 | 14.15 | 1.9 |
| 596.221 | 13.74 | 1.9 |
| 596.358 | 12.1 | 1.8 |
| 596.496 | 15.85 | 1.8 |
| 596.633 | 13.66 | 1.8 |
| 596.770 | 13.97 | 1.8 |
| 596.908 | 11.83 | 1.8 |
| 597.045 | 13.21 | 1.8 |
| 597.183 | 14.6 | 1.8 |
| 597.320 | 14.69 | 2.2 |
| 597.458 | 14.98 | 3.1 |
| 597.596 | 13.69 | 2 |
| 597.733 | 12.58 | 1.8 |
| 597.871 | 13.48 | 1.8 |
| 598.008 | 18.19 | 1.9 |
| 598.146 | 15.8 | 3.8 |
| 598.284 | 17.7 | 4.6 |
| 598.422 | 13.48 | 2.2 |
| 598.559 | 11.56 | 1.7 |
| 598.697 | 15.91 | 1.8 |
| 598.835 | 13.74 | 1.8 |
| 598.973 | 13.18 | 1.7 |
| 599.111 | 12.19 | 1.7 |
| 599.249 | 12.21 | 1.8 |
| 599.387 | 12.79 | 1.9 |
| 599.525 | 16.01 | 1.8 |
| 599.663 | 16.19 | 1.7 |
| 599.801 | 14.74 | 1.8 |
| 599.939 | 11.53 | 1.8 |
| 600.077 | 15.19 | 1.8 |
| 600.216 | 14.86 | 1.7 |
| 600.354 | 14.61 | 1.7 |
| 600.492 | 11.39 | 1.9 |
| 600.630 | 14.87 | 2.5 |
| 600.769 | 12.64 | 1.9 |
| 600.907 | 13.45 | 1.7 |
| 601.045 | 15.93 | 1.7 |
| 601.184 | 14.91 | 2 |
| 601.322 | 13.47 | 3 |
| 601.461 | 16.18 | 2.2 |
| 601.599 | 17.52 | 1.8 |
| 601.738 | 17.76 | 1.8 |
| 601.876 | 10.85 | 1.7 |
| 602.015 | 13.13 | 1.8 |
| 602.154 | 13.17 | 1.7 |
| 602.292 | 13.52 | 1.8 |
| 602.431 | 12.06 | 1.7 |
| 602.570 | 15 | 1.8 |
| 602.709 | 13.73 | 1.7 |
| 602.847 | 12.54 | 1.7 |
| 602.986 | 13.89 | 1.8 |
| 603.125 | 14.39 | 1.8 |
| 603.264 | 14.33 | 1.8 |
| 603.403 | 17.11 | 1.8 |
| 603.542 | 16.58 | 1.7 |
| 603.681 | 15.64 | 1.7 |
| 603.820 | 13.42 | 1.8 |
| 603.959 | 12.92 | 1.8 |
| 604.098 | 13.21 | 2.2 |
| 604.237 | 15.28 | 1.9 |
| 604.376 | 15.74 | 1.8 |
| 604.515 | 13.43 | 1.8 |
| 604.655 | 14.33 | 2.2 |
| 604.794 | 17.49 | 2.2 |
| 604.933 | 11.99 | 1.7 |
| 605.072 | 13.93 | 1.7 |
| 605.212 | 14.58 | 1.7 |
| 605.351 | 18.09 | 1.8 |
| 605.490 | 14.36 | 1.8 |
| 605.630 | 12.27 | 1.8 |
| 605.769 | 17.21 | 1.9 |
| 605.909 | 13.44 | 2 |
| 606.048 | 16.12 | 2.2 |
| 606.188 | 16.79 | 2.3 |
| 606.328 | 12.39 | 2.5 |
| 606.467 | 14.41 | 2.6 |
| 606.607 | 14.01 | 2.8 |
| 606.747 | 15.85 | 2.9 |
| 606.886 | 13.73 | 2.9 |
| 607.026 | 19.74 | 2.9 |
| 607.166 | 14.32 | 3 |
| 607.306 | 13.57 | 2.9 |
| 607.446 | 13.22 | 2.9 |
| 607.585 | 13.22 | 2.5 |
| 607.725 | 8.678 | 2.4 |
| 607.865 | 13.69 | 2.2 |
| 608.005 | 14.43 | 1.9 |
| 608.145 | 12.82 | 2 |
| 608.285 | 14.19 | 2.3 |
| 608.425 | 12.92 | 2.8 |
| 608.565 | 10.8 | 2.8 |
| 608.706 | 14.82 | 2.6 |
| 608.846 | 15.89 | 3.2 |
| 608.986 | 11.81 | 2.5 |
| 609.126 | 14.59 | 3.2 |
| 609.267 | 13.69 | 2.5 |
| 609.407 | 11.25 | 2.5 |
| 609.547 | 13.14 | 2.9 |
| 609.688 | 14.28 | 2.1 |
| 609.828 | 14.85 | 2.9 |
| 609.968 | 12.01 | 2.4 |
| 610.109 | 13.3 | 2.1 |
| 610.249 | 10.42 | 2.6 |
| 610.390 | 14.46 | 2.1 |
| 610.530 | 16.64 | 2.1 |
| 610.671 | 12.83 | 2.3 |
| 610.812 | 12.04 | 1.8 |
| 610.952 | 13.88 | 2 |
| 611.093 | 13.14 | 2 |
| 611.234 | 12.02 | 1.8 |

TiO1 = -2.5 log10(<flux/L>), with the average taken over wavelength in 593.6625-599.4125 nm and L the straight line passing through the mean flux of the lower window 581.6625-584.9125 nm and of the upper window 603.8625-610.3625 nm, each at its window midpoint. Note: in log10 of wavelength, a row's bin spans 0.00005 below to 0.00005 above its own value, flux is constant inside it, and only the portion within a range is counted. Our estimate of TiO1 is 0.02 mag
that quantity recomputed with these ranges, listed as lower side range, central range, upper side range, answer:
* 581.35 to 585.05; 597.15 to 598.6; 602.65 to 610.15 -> -0.037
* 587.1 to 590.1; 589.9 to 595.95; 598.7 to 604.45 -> -0.081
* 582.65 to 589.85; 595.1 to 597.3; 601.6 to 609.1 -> 0.025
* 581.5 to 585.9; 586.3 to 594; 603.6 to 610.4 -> 0.039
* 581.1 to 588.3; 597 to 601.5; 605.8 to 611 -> -0.021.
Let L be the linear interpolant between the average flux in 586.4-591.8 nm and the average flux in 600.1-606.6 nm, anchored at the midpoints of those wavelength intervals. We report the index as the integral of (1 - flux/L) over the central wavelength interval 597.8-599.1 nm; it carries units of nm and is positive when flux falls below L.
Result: -0.05 nm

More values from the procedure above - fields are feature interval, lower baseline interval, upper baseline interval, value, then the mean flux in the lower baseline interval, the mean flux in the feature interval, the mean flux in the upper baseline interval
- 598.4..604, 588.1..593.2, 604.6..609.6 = -0.10 nm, 13.5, 14.1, 14.1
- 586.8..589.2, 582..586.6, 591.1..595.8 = 0.13 nm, 14.3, 13.3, 13.8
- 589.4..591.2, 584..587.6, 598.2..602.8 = 0.09 nm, 14.8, 13.8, 14.1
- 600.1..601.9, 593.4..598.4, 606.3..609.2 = -0.10 nm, 13.9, 14.6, 13.8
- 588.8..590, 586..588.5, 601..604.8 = 0.27 nm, 14.2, 11.1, 14.5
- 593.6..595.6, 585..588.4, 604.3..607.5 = 0.15 nm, 14.4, 13.5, 14.8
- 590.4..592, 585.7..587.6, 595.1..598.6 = 0.03 nm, 14.8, 14.2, 14.1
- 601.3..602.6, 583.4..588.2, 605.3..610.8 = -0.02 nm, 14.5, 14.3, 13.9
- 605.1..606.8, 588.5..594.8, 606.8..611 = -0.18 nm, 13.5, 14.9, 13.5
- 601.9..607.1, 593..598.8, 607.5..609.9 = -0.40 nm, 14.1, 14.6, 13.2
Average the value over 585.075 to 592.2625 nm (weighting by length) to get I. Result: 13.5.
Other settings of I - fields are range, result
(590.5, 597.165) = 14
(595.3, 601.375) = 14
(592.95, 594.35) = 14.5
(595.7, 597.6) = 13.9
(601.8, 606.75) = 14.4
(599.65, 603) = 14.1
